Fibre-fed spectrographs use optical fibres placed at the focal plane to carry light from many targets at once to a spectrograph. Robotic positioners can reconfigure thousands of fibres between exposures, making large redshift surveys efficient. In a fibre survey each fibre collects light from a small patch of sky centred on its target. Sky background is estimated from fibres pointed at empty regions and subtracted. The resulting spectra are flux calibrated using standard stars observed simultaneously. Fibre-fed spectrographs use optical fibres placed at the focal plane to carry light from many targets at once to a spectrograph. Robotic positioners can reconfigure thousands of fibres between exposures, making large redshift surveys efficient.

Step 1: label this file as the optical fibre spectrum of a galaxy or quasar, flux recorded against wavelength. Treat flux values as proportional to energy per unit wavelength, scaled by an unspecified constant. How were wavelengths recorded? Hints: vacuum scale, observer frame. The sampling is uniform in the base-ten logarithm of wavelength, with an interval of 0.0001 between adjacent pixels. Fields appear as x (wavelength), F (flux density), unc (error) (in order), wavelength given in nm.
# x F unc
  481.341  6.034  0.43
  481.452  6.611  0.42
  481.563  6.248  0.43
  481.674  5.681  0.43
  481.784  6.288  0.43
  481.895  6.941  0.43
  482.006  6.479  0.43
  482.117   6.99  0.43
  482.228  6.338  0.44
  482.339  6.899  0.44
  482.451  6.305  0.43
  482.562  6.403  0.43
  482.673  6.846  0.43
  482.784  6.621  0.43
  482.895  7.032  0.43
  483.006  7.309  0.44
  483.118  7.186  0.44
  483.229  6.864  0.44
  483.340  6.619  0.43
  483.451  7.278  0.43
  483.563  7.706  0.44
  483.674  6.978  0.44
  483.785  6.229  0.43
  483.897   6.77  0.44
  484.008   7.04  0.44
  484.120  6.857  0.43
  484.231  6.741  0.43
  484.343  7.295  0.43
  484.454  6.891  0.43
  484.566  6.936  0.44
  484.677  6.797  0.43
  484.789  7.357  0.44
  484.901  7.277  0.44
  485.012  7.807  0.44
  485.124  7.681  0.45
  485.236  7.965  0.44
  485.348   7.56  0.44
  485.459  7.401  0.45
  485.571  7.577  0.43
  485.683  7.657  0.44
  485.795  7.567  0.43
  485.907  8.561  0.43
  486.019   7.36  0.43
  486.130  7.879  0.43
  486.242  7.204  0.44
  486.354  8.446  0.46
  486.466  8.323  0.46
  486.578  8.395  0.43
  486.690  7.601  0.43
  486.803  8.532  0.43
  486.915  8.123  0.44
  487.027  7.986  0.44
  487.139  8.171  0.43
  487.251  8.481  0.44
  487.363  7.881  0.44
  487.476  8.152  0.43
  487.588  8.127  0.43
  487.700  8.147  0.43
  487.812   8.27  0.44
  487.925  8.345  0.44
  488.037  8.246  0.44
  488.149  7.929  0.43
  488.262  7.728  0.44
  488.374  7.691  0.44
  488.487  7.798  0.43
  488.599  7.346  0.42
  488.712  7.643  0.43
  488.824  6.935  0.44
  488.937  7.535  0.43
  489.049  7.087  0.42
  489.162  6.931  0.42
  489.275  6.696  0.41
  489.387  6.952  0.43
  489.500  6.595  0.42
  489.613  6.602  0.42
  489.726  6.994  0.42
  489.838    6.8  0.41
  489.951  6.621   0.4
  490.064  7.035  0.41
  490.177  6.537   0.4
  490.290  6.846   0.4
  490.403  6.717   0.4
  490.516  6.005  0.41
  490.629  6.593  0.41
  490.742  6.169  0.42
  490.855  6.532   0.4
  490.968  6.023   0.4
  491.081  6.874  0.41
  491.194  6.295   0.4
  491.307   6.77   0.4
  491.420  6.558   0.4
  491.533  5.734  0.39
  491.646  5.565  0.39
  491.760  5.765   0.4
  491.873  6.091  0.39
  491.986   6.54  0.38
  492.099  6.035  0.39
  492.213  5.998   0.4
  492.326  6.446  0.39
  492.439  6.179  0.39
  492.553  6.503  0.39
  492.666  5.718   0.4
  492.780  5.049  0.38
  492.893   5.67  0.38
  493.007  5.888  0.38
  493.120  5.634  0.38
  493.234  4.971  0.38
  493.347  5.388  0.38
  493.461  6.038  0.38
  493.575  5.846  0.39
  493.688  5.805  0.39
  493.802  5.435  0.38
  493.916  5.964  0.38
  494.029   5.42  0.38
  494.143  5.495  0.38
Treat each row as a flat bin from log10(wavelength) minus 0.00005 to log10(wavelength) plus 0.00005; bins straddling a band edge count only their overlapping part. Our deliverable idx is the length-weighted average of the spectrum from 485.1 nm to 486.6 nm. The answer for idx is 7.82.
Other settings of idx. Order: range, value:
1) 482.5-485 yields 6.97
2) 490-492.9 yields 6.25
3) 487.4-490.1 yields 7.43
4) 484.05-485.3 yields 7.23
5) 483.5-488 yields 7.65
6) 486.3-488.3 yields 8.16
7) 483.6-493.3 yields 7.06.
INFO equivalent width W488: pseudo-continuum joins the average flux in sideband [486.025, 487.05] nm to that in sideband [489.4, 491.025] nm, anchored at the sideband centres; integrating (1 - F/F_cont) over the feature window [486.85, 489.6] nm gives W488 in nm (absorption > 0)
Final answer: -0.12 nm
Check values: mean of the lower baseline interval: 8.02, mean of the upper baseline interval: 6.58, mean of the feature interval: 7.69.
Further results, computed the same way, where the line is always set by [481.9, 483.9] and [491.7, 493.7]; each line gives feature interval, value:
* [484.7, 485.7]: -0.14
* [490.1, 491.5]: -0.10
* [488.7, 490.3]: -0.19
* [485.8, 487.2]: -0.34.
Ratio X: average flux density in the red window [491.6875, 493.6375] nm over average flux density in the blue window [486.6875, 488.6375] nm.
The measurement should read 0.73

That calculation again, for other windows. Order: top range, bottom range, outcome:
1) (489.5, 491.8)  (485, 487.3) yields 0.82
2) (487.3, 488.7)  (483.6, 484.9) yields 1.15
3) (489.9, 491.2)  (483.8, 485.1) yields 0.92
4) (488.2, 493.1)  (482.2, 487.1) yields 0.89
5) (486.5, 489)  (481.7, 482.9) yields 1.20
